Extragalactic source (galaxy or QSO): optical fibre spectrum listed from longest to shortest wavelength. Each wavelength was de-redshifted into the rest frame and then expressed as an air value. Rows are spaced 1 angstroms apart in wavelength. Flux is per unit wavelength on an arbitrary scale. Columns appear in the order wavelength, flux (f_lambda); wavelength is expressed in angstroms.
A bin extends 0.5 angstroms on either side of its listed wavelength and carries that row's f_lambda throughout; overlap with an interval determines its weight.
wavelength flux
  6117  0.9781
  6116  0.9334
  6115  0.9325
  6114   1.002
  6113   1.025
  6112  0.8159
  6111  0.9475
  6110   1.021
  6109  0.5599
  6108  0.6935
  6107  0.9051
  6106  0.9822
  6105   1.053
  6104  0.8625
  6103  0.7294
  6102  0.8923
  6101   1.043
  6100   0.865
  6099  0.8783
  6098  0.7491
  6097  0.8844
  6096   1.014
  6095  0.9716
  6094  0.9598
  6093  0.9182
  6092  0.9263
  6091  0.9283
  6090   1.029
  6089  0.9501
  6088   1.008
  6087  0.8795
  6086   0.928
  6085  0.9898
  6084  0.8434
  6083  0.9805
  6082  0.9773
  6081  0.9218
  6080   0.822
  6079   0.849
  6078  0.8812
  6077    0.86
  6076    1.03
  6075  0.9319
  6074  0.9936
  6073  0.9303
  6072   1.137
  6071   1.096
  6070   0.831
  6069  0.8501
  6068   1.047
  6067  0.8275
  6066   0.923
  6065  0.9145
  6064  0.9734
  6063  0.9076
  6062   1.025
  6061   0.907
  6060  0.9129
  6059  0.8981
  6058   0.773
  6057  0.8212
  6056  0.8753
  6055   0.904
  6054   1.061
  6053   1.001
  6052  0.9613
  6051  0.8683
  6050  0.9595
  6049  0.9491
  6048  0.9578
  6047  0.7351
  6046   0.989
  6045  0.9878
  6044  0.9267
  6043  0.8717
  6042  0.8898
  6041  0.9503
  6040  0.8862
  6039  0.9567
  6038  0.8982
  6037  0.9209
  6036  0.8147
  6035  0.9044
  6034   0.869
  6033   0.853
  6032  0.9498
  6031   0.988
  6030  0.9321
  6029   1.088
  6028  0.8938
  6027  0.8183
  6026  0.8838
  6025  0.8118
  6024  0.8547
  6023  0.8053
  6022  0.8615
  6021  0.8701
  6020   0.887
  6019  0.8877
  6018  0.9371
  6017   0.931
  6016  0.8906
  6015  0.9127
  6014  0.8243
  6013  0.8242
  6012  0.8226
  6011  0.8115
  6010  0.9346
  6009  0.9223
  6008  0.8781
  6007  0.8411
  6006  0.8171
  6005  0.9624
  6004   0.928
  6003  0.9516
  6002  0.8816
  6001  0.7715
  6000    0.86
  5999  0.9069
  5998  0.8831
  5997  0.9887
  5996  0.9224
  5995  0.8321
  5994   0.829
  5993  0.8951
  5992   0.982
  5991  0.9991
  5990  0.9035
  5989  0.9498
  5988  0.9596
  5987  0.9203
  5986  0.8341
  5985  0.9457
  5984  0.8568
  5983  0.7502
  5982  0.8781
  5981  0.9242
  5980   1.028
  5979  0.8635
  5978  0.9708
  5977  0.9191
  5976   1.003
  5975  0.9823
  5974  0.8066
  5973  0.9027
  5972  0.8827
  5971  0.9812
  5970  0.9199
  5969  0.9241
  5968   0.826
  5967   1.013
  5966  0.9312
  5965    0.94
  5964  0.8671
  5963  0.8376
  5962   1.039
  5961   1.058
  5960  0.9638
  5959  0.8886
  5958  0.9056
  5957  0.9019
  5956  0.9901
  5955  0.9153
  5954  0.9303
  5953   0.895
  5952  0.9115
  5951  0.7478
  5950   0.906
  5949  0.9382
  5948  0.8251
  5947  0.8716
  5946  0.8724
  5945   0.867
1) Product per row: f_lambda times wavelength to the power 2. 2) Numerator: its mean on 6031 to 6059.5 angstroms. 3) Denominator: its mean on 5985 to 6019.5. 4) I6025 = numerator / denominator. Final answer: 1.03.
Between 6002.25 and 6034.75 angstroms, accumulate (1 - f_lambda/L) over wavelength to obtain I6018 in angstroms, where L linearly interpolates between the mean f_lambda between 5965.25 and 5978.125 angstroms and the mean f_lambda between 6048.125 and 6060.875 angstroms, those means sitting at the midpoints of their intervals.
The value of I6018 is 1.13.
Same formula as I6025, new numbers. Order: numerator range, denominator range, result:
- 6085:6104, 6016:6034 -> 1.05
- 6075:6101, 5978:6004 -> 1.06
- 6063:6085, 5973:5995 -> 1.06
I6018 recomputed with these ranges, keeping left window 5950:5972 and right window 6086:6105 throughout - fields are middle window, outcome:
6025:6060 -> 0.4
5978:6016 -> 1.2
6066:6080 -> -0.3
